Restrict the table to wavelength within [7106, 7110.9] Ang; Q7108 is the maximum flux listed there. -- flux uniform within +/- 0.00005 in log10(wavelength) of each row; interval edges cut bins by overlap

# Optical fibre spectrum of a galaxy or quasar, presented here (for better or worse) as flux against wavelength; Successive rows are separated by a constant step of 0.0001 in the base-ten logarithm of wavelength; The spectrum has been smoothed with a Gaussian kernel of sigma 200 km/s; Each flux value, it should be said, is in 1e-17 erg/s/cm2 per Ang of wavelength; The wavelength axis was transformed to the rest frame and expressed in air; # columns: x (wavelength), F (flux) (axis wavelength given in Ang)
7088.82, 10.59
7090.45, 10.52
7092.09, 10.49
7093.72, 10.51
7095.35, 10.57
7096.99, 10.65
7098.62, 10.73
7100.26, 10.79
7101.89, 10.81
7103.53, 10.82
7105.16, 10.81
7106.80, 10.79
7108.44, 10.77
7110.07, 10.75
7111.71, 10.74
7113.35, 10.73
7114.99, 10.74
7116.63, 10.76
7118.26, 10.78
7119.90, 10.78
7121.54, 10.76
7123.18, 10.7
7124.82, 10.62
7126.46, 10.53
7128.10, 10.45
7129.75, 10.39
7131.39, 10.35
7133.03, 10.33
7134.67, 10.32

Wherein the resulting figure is 10.79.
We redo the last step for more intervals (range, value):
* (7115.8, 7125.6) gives 10.78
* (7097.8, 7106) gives 10.82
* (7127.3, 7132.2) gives 10.45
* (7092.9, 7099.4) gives 10.73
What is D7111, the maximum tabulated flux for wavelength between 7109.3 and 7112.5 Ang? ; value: 10.75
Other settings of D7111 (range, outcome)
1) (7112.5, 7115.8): 10.74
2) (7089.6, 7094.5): 10.52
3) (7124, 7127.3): 10.62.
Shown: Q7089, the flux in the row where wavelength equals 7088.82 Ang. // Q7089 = 10.59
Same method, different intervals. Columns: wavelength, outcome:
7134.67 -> 10.32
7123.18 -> 10.7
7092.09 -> 10.49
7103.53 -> 10.82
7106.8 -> 10.79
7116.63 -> 10.76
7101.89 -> 10.81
